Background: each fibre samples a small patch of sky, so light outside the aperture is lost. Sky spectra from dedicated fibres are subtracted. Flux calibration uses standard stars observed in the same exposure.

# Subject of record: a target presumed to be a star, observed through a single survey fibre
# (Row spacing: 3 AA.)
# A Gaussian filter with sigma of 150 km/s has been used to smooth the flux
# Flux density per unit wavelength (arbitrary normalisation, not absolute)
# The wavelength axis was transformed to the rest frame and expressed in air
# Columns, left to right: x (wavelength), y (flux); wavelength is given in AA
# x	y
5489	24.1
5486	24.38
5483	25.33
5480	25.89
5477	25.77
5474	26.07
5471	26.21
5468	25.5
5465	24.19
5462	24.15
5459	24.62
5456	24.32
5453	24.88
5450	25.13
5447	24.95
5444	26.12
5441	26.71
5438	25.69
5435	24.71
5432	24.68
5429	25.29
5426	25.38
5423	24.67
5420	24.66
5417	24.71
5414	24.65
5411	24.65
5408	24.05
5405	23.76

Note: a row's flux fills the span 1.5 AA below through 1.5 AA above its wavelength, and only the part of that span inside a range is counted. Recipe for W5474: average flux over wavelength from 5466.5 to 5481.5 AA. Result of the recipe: 25.9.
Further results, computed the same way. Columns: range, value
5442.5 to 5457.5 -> 25.1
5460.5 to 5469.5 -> 24.6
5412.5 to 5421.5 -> 24.7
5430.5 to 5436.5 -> 24.7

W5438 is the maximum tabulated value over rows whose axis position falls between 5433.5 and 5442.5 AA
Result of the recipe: 26.71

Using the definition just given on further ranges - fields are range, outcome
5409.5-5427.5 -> 25.38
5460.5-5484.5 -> 26.21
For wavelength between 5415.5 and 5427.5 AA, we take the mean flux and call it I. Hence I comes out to 24.9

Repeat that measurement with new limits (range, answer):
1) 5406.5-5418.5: 24.5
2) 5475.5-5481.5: 25.8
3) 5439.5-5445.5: 26.4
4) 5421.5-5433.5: 25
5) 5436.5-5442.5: 26.2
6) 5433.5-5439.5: 25.2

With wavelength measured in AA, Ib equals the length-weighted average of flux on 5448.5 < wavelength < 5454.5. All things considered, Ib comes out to 25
